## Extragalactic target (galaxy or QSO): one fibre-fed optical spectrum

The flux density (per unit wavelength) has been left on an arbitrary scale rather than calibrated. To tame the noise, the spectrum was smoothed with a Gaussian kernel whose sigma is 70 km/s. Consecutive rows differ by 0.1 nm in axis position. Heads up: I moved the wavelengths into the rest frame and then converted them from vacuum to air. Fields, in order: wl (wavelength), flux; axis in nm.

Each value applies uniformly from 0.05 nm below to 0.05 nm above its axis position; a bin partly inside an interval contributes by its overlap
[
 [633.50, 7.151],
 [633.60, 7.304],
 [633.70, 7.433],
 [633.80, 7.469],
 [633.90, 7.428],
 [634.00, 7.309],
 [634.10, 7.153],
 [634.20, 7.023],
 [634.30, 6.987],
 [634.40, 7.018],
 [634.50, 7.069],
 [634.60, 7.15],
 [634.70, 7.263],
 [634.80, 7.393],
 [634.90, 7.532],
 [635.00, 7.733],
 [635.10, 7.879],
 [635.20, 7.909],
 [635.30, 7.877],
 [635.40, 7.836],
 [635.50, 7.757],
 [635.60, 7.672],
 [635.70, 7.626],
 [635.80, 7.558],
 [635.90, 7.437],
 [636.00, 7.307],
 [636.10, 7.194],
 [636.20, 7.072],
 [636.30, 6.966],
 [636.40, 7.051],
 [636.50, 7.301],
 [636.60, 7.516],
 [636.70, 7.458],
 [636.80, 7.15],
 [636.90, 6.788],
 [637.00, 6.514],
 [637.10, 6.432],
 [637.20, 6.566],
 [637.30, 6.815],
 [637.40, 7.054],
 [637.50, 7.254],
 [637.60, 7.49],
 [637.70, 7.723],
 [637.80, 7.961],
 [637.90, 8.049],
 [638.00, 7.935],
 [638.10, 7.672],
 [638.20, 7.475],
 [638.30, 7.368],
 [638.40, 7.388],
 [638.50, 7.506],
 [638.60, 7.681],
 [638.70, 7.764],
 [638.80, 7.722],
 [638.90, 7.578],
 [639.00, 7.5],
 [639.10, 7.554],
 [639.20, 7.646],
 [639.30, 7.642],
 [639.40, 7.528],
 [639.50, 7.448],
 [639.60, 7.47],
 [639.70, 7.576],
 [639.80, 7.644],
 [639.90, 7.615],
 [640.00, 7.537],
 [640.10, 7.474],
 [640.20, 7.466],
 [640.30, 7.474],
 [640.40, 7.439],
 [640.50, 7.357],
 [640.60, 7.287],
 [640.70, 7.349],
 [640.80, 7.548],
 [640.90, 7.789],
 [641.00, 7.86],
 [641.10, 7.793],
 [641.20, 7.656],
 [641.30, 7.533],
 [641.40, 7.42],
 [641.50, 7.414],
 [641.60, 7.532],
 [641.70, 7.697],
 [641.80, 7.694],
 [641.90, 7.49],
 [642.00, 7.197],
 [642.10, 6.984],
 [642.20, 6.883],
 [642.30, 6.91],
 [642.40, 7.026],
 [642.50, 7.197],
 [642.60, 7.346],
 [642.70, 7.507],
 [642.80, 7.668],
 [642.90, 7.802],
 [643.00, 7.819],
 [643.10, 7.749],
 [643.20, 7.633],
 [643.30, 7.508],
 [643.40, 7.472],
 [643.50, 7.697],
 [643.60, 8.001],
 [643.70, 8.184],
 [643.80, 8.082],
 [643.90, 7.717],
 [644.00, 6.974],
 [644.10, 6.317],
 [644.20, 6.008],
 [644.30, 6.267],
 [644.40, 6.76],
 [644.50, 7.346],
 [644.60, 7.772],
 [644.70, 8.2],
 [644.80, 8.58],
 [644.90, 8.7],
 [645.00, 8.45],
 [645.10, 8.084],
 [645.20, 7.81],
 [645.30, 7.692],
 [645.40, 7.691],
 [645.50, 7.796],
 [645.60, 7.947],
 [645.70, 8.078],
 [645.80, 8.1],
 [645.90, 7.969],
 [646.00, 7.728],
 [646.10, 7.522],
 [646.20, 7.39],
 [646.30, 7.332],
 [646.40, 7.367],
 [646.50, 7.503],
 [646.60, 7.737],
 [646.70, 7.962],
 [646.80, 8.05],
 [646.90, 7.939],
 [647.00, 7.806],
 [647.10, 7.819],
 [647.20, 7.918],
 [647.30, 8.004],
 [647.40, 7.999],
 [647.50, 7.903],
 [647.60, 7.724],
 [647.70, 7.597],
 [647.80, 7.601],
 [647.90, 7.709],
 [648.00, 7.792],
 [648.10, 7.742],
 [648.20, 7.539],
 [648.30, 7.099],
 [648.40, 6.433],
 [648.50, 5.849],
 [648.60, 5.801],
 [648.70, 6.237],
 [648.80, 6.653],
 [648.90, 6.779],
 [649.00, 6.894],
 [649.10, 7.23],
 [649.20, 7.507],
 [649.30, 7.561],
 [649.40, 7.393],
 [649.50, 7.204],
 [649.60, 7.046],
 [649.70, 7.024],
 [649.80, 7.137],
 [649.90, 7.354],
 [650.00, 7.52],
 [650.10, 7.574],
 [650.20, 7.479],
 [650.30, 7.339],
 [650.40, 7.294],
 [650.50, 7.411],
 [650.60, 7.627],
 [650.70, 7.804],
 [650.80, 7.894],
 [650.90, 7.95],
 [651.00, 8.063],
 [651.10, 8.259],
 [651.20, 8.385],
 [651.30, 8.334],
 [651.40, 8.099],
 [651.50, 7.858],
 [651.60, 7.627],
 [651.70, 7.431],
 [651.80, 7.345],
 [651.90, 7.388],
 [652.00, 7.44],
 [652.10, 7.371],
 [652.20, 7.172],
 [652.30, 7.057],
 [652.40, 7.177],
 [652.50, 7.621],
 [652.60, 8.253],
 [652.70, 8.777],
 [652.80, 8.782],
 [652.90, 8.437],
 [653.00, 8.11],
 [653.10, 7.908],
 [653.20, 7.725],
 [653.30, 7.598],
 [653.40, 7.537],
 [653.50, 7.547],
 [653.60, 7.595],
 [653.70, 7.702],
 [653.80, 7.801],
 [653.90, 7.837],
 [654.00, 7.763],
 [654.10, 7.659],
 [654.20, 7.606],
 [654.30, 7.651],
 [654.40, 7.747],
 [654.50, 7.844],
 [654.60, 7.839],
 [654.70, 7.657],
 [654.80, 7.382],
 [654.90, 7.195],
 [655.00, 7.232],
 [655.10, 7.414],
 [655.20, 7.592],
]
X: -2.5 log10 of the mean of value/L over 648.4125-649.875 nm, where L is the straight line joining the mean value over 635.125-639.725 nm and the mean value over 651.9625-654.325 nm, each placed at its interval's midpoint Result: 0.12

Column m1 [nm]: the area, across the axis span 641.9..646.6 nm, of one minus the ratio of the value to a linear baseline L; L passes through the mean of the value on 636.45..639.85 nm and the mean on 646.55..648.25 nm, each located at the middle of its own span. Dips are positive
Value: 0.07 nm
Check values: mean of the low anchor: 7.42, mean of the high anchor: 7.81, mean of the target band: 7.56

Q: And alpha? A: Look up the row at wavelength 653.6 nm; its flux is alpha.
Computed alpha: 7.595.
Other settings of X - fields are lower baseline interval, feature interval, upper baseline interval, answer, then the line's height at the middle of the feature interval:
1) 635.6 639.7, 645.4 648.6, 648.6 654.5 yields -0.014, 7.52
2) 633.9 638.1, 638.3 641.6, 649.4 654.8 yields -0.018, 7.43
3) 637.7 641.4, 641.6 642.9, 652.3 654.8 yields 0.044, 7.63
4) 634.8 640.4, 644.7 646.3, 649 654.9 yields -0.055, 7.57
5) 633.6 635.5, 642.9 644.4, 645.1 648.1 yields 0.045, 7.69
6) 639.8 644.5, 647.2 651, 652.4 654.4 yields 0.052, 7.7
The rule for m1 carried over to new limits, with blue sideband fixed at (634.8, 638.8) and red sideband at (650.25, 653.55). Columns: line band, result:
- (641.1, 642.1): 0.004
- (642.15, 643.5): 0.023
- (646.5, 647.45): -0.029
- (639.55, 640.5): -0.002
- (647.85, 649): 0.122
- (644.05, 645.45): 0.011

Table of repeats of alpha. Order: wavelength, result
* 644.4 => 6.76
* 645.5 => 7.796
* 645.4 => 7.691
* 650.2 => 7.479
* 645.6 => 7.947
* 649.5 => 7.204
